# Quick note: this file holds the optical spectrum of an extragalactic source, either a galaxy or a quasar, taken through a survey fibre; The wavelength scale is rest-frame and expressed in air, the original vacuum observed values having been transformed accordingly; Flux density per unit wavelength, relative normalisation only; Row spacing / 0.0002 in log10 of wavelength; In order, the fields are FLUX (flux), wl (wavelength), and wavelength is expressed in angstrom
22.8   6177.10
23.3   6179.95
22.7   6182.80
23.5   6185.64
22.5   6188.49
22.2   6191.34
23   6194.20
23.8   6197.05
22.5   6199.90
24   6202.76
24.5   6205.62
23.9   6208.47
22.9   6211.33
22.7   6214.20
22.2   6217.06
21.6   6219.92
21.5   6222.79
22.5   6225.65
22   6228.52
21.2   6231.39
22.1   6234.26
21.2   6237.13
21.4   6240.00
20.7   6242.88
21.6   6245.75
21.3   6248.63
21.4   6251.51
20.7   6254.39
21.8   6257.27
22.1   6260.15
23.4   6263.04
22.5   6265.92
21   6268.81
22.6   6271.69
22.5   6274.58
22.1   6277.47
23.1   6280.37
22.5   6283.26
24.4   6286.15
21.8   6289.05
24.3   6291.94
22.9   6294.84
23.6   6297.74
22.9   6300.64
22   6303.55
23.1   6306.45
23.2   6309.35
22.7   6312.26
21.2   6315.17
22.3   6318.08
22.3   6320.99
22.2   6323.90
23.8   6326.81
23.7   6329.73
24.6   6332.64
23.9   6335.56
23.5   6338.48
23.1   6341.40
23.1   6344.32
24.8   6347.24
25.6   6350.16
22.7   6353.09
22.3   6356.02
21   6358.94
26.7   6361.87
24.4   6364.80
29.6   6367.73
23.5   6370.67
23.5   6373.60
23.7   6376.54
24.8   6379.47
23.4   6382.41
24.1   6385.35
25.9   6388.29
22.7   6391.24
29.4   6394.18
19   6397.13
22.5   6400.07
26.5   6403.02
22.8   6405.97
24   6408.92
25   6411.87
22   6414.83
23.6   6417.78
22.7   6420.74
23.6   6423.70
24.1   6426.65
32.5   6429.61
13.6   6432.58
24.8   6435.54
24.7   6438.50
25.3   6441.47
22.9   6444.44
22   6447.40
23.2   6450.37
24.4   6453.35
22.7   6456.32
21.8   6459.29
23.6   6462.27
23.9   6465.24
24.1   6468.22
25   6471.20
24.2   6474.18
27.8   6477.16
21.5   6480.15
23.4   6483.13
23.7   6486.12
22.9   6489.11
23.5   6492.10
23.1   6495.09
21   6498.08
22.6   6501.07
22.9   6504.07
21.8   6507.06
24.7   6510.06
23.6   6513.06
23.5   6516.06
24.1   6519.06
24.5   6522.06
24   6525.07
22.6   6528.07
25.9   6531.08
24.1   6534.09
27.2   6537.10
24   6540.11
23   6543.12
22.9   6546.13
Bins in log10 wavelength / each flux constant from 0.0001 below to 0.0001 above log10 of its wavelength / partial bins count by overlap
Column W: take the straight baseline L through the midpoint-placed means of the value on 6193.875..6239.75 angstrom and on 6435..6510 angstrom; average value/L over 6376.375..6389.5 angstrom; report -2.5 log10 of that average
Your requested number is -0.06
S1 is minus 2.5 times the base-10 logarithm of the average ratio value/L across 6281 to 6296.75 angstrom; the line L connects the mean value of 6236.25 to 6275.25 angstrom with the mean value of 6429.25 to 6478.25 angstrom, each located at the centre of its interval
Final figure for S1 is -0.055 mag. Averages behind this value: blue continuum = 21.7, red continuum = 23.7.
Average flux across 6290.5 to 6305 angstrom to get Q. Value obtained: 23.1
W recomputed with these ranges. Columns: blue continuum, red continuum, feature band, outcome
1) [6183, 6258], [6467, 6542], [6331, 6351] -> -0.052 mag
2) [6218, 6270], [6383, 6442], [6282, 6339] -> -0.023 mag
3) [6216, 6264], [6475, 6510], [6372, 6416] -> -0.064 mag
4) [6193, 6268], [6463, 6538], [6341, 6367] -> -0.046 mag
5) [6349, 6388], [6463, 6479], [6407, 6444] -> 0.037 mag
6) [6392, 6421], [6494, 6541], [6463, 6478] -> -0.048 mag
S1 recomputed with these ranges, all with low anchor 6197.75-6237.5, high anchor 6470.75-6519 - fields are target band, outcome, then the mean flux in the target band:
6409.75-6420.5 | -0.01 mag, 23.5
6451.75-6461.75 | 0.01 mag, 23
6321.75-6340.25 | -0.03 mag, 23.6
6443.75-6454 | 0.01 mag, 23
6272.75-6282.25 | 0.01 mag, 22.5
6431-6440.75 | 0.09 mag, 21.5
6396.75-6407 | 0.00 mag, 23.1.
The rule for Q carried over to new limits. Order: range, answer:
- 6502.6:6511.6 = 23.1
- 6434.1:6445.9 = 24.4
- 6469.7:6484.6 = 24.4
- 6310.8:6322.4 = 22.1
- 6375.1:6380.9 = 24.3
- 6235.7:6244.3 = 21.1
